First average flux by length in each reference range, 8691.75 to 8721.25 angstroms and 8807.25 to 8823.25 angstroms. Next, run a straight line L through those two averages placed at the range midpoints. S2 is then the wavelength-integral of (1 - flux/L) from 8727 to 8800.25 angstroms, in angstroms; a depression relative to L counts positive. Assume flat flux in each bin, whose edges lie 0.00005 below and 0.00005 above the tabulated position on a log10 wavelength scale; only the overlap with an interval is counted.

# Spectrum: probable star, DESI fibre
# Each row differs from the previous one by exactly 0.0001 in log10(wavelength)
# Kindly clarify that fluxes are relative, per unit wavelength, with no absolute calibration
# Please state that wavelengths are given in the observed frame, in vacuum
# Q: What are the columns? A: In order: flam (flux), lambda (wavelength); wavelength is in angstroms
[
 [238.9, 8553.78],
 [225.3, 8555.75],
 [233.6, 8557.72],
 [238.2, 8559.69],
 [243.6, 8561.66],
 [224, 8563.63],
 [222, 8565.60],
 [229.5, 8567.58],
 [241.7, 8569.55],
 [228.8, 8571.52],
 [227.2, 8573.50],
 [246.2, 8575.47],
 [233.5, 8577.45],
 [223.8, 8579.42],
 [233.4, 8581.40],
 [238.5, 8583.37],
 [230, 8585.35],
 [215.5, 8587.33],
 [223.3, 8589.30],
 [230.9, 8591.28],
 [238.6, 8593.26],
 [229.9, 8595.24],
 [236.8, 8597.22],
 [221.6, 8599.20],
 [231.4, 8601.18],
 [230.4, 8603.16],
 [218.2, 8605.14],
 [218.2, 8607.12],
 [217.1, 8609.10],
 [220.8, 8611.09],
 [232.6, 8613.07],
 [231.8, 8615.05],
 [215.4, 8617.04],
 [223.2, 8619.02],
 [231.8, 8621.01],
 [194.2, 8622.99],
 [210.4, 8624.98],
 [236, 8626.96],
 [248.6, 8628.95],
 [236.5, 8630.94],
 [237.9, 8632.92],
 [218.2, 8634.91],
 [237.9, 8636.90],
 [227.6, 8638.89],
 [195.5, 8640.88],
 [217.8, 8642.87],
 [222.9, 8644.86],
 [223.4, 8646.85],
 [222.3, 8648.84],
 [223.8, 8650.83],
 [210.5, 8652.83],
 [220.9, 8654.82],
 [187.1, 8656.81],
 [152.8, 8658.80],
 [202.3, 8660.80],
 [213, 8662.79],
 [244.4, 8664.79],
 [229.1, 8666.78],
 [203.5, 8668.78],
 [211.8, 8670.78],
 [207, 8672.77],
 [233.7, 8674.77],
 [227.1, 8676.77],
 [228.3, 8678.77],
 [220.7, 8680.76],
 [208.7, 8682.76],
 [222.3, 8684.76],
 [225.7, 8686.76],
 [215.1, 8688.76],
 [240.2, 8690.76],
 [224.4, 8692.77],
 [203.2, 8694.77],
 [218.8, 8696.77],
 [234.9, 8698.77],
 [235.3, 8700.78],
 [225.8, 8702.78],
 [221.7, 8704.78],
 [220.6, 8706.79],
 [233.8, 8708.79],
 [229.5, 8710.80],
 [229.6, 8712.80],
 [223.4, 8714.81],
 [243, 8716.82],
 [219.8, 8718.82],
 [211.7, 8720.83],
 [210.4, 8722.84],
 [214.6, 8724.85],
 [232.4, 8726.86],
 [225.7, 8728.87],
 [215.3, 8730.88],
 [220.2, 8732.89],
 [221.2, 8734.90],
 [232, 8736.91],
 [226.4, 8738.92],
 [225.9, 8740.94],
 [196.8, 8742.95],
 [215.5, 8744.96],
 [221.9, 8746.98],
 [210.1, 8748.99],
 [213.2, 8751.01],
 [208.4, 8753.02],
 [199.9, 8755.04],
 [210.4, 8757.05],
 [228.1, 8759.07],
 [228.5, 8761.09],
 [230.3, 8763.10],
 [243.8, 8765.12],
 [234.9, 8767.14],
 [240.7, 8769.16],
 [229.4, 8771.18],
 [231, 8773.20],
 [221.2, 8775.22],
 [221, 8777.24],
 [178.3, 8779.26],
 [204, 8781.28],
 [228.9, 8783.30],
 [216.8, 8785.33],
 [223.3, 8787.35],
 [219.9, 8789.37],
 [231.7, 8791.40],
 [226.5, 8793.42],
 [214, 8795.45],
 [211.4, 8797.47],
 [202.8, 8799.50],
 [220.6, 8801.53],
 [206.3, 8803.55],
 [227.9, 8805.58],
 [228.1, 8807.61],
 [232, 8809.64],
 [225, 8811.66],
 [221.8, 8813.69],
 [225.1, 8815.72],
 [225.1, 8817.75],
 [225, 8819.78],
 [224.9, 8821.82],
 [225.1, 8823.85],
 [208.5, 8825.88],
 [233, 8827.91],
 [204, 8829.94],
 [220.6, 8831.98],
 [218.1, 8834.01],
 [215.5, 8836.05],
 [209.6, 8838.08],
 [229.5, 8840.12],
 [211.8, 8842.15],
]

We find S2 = 1.83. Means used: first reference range 225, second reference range 226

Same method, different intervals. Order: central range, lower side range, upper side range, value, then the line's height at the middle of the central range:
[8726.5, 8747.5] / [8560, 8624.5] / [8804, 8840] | 0.28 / 224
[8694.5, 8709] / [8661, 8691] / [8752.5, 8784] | -0.24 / 221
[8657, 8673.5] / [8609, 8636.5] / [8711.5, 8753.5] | 1.23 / 224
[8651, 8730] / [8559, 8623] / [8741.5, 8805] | 1.19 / 223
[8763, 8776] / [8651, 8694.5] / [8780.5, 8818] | -0.83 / 219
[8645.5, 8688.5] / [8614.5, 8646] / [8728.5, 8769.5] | 1.51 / 223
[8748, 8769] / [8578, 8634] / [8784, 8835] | 0.07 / 222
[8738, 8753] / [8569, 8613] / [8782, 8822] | 0.56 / 224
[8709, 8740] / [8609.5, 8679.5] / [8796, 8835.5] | -0.60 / 220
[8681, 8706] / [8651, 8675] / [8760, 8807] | -1.23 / 212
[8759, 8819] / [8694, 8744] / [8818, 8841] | -0.48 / 221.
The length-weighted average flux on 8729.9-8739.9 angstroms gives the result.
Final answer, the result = 223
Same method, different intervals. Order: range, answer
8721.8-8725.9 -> 213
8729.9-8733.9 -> 218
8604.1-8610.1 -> 218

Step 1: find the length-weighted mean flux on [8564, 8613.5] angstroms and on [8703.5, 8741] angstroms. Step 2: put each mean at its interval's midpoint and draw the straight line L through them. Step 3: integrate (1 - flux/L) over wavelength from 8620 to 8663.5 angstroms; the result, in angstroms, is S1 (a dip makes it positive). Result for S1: 1.9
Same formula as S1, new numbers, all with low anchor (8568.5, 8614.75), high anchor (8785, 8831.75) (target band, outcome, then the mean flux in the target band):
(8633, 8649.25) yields 0.40 angstroms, 222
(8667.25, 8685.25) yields 0.60 angstroms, 218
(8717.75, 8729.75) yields 0.26 angstroms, 219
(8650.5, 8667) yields 1.37 angstroms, 208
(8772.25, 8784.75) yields 0.45 angstroms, 214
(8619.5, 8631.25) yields 0.12 angstroms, 225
